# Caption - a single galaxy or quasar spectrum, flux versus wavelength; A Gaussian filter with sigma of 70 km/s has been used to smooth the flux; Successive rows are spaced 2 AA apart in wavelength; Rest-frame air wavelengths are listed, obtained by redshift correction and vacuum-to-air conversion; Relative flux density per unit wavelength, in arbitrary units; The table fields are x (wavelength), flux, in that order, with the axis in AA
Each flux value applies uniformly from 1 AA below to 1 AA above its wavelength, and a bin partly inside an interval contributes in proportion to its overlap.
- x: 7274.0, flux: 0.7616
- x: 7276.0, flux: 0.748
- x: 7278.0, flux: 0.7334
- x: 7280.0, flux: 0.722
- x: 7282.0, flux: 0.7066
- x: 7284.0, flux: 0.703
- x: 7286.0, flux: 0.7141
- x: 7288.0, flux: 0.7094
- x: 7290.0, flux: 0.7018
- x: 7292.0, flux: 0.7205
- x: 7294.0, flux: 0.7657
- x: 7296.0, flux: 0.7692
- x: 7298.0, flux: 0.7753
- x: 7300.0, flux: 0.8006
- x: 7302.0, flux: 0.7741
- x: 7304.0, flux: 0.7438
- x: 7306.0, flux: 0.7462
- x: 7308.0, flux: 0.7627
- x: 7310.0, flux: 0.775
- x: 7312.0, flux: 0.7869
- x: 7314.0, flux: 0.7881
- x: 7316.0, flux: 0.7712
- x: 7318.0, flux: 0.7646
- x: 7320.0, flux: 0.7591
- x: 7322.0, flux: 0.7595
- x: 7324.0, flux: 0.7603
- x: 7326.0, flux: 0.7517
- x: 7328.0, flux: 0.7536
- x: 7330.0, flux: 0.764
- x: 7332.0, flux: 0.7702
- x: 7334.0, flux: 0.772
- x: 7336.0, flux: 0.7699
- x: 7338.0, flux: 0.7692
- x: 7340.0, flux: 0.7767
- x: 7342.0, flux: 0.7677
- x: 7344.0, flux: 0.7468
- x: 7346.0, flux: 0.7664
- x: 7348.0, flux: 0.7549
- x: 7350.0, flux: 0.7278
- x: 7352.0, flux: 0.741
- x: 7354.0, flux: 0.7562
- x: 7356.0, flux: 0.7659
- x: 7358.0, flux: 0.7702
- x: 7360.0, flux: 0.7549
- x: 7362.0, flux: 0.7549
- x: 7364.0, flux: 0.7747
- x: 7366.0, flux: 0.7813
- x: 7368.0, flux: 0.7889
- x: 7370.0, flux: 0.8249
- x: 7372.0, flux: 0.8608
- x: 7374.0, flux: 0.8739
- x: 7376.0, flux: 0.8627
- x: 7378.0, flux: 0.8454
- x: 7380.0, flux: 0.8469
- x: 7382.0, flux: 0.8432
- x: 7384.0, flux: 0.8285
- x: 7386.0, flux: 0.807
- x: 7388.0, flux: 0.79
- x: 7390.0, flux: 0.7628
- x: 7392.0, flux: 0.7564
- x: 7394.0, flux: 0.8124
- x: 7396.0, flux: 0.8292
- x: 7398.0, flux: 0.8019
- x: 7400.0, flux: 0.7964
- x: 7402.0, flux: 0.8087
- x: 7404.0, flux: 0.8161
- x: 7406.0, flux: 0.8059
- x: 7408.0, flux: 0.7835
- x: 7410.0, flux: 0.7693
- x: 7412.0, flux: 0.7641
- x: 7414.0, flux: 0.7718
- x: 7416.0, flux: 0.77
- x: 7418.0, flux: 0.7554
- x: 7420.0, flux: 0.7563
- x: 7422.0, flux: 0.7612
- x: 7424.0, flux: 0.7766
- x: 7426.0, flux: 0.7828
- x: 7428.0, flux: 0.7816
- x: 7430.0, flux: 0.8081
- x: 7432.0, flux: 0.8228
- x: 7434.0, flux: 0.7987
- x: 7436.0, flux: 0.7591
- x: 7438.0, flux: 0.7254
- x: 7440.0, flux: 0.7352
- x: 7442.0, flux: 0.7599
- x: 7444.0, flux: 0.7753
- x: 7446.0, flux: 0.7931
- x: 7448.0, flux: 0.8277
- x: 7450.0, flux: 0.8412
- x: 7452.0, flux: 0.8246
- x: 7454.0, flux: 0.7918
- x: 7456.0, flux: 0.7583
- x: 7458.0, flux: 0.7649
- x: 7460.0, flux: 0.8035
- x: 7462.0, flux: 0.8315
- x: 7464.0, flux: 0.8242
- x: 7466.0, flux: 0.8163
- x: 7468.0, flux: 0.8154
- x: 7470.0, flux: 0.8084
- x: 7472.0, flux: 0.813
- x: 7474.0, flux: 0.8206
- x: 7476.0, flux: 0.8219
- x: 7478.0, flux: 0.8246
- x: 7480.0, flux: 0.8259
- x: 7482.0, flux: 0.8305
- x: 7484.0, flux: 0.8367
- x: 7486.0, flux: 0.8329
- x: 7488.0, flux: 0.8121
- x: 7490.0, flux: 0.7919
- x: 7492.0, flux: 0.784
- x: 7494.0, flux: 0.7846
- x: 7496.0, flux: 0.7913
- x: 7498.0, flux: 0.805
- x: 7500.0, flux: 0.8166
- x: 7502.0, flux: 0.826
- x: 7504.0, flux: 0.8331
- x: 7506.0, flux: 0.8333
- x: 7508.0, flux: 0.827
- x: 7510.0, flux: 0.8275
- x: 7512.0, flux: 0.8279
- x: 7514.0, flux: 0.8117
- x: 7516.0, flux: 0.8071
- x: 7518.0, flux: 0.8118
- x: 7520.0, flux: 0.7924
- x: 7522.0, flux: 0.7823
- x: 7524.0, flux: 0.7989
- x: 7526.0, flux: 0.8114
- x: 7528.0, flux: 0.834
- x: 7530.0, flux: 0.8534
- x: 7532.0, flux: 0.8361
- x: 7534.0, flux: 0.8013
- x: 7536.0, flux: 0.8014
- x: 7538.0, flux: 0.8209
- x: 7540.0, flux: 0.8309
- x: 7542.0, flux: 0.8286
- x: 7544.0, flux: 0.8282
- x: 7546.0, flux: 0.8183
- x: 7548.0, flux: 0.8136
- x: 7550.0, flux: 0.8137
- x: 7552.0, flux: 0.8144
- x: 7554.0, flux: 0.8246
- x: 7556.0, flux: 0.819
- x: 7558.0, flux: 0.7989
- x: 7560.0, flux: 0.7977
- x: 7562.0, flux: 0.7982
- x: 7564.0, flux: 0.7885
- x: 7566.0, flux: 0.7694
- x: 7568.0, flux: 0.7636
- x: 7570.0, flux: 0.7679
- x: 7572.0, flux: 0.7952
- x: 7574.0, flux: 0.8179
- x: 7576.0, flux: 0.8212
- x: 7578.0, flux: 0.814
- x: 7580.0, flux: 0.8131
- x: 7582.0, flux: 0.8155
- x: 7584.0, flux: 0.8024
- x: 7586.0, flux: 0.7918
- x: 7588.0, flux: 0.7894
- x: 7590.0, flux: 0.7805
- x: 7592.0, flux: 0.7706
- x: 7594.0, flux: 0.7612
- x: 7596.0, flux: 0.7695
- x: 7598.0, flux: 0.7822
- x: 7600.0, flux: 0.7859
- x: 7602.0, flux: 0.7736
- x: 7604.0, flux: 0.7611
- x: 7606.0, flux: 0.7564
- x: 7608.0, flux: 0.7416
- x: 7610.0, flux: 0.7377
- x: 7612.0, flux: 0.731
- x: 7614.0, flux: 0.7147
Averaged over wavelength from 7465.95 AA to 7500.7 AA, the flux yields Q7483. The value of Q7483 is 0.813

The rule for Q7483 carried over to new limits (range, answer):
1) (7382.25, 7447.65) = 0.784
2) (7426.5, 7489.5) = 0.803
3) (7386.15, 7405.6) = 0.798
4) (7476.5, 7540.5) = 0.816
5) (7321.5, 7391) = 0.784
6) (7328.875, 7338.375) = 0.769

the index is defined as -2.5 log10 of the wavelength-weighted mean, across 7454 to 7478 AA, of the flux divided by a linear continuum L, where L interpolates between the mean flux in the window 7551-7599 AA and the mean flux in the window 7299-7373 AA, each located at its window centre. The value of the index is -0.03 mag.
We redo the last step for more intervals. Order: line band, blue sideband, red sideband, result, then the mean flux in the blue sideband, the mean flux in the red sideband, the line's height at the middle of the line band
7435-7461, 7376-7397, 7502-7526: 0.04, 0.815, 0.814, 0.814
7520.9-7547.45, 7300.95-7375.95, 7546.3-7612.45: -0.05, 0.772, 0.788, 0.785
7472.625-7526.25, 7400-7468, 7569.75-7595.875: -0.03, 0.787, 0.795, 0.791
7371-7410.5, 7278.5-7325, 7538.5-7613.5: -0.07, 0.751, 0.791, 0.764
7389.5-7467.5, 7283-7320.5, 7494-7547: 0.00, 0.754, 0.817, 0.791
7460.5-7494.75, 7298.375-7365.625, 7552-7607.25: -0.05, 0.764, 0.79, 0.779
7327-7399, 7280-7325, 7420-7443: -0.04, 0.752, 0.773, 0.762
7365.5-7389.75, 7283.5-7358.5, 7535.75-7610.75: -0.09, 0.758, 0.794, 0.766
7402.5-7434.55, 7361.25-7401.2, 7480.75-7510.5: 0.04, 0.812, 0.815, 0.813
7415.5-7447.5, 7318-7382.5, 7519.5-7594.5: 0.02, 0.781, 0.805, 0.79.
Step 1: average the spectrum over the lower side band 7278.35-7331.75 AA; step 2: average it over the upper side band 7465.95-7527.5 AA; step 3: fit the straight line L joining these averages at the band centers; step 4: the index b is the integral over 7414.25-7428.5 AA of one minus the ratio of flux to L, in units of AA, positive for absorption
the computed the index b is 0.4 AA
